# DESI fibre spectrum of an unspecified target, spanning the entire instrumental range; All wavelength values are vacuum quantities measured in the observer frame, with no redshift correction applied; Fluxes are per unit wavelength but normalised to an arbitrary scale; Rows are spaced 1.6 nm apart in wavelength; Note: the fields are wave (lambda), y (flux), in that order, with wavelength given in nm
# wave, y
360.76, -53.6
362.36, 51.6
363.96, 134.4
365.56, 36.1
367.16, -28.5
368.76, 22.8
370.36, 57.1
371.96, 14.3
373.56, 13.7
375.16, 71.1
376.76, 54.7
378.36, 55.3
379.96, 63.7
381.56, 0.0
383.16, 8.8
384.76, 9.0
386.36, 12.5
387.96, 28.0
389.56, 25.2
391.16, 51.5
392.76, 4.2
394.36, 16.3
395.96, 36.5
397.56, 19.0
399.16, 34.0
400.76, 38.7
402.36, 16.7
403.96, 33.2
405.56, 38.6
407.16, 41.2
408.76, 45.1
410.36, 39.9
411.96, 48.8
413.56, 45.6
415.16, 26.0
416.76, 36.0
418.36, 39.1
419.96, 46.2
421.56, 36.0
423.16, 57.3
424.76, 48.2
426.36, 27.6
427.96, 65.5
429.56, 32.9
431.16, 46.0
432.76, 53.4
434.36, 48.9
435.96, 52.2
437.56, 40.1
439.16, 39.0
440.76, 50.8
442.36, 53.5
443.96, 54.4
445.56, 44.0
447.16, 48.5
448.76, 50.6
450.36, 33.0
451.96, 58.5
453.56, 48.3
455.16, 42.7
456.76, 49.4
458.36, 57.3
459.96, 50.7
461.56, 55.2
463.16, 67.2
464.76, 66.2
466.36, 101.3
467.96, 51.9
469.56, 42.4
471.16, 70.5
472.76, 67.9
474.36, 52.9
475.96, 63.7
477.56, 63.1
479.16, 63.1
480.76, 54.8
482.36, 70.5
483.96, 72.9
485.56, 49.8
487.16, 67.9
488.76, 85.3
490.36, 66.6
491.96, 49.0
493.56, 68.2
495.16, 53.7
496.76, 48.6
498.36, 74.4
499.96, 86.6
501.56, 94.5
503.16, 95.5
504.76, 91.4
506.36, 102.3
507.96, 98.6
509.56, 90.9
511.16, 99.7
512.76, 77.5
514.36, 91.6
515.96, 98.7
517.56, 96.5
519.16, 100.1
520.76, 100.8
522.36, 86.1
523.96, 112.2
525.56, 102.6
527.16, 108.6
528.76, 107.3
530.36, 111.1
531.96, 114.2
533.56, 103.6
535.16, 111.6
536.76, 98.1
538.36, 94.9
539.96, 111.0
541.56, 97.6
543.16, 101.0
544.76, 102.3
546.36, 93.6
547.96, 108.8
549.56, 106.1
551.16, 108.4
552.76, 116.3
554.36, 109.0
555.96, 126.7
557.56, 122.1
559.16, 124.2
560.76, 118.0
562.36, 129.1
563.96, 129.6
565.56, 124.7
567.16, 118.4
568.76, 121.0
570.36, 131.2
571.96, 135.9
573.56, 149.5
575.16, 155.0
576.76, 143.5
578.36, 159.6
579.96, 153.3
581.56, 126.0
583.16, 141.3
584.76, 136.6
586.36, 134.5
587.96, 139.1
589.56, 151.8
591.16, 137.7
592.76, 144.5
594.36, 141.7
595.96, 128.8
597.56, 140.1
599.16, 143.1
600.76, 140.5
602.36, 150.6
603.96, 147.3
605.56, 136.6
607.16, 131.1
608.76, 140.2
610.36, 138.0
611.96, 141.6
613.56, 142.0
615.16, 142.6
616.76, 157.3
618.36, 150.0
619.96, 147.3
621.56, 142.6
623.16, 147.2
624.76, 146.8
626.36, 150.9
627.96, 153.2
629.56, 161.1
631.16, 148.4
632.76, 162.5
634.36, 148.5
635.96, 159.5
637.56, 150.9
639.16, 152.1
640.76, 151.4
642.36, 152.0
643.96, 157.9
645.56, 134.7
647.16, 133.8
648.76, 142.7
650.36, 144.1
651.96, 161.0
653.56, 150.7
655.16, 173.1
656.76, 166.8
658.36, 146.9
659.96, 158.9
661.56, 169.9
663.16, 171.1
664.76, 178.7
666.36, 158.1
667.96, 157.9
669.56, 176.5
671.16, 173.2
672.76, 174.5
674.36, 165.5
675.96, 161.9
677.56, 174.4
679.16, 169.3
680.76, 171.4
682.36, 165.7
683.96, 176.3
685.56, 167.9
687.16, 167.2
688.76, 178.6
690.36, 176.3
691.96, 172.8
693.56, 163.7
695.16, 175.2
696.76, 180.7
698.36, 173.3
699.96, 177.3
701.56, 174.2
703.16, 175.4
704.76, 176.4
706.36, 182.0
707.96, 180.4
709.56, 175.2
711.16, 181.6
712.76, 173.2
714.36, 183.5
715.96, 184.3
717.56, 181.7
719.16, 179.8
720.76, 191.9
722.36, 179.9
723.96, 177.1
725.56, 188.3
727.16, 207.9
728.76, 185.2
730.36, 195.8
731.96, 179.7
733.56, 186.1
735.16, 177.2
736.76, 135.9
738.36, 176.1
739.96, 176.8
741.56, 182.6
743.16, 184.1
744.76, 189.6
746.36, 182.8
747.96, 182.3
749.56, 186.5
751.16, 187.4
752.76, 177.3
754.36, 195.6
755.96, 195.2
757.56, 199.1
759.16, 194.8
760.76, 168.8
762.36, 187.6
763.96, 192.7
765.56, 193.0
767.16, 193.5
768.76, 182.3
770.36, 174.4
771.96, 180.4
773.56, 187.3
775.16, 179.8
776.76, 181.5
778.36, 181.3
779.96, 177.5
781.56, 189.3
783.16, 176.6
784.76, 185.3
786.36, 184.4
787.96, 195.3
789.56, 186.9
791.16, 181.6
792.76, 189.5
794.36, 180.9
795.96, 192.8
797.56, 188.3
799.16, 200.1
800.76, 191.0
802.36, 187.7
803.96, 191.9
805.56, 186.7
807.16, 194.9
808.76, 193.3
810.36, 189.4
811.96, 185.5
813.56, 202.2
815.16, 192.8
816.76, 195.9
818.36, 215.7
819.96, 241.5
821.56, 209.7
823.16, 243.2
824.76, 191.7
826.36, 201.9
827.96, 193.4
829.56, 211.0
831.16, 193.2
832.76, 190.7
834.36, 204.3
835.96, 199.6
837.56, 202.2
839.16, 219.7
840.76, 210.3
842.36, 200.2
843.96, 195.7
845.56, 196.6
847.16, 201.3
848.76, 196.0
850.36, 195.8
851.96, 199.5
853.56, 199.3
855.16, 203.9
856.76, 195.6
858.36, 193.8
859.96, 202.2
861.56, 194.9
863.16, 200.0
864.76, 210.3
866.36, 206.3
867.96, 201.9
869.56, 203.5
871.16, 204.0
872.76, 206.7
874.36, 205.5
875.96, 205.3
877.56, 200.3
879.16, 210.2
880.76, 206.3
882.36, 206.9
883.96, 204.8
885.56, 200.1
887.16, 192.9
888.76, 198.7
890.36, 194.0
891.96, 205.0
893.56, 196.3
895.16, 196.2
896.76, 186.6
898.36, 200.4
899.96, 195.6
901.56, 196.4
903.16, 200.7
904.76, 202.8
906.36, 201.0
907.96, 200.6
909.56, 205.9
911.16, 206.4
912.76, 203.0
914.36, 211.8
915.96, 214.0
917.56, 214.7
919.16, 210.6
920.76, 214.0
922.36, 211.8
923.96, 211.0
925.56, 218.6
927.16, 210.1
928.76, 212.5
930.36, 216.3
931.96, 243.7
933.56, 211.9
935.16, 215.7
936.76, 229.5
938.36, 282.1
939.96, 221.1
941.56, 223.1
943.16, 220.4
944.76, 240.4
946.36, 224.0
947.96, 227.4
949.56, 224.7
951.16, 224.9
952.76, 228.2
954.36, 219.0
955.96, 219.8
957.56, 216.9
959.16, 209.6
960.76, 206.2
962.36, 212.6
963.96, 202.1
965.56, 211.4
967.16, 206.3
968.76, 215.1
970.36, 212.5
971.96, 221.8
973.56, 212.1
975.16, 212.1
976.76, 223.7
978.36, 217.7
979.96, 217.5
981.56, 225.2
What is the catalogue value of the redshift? 0.250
